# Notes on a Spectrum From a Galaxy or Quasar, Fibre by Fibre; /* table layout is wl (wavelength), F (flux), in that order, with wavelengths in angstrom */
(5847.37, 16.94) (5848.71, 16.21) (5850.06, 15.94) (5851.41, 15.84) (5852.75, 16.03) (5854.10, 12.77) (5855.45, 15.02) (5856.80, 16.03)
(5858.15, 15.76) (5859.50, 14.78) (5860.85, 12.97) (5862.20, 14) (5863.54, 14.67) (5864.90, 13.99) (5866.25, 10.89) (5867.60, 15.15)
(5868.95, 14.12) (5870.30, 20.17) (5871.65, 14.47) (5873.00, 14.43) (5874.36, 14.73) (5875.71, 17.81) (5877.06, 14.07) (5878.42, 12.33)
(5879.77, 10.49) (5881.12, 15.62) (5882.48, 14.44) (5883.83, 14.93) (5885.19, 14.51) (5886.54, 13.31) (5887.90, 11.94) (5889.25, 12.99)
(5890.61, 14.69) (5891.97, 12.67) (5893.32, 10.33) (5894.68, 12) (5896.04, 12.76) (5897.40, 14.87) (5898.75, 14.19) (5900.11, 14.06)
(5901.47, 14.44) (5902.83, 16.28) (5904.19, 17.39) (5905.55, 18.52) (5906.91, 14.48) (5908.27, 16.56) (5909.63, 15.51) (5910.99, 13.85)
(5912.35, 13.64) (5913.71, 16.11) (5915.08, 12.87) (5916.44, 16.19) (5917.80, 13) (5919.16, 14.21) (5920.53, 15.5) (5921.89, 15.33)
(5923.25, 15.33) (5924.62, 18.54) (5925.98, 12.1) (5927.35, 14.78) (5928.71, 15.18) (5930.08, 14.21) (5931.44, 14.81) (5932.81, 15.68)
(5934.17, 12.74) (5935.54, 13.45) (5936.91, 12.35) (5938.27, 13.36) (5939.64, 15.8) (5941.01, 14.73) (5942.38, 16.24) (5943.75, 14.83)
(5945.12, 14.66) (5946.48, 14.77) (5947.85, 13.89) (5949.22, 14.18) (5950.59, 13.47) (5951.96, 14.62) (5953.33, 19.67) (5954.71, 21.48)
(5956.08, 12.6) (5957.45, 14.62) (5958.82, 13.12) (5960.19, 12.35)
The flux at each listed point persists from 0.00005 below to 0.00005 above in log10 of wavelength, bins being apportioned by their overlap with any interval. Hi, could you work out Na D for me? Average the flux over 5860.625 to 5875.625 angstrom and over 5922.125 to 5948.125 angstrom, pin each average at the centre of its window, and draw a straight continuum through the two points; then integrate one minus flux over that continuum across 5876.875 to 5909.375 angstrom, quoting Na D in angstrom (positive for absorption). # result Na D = 1.3 angstrom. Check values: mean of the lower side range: 14.7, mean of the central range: 14.1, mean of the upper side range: 14.6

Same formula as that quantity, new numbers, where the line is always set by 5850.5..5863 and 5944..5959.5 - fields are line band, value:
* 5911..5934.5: 0.5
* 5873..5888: 0.8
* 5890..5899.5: 1.2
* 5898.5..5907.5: -0.4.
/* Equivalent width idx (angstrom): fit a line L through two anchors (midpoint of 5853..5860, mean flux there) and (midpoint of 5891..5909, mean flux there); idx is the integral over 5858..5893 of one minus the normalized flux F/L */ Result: 1.4 angstrom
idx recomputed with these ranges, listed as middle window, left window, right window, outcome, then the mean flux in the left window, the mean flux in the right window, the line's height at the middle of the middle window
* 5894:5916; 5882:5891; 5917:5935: -0.97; 13.8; 14.7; 14.2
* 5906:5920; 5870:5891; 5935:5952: -0.38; 14.3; 14.3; 14.3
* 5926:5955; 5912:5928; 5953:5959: 1.59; 14.8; 16.4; 15.7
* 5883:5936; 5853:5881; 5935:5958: 1.05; 14.5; 15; 14.8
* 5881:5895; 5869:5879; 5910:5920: 1.56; 15.4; 14.3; 15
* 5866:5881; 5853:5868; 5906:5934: -0.22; 14.2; 14.9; 14.4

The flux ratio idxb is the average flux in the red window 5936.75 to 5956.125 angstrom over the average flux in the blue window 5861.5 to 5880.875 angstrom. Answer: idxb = 1.06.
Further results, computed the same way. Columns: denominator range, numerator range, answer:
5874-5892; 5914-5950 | 1.05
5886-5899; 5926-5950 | 1.11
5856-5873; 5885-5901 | 0.89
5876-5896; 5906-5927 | 1.13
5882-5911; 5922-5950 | 1.02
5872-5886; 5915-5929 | 1.04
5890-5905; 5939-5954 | 1.08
